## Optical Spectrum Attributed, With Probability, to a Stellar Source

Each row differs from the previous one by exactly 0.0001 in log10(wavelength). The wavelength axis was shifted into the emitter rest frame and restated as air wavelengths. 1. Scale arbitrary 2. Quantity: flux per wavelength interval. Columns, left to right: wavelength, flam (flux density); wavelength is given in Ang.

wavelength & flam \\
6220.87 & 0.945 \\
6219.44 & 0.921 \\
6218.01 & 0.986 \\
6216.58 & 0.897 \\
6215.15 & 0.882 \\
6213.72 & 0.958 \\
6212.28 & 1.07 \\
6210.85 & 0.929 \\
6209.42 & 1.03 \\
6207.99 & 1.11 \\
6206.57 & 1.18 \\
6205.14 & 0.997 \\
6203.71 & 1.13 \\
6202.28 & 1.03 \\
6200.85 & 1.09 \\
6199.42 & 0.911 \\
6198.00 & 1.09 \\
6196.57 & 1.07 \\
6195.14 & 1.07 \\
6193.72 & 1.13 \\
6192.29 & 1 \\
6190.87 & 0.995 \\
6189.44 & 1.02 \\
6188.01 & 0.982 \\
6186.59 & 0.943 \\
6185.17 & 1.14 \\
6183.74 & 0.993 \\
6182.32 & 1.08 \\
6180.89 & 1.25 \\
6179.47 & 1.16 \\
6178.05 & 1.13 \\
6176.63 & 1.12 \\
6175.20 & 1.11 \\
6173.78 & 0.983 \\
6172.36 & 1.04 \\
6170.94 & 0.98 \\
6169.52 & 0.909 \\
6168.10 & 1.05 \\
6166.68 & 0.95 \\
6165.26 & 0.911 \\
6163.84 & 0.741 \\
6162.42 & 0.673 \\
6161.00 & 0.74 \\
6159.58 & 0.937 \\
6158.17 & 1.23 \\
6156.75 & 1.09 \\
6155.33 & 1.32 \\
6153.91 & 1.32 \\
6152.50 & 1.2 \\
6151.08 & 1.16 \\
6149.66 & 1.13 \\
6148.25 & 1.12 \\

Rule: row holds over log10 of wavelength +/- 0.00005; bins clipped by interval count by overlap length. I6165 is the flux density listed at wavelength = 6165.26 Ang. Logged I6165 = 0.911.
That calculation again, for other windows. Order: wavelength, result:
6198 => 1.09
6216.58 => 0.897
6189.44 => 1.02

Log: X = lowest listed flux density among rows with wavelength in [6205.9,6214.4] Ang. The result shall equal 0.929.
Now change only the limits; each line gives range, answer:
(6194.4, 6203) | 0.911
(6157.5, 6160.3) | 0.937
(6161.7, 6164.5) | 0.673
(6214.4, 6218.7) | 0.882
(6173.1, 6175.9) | 0.983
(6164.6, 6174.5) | 0.909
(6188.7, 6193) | 0.995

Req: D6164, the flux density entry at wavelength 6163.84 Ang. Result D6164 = 0.741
